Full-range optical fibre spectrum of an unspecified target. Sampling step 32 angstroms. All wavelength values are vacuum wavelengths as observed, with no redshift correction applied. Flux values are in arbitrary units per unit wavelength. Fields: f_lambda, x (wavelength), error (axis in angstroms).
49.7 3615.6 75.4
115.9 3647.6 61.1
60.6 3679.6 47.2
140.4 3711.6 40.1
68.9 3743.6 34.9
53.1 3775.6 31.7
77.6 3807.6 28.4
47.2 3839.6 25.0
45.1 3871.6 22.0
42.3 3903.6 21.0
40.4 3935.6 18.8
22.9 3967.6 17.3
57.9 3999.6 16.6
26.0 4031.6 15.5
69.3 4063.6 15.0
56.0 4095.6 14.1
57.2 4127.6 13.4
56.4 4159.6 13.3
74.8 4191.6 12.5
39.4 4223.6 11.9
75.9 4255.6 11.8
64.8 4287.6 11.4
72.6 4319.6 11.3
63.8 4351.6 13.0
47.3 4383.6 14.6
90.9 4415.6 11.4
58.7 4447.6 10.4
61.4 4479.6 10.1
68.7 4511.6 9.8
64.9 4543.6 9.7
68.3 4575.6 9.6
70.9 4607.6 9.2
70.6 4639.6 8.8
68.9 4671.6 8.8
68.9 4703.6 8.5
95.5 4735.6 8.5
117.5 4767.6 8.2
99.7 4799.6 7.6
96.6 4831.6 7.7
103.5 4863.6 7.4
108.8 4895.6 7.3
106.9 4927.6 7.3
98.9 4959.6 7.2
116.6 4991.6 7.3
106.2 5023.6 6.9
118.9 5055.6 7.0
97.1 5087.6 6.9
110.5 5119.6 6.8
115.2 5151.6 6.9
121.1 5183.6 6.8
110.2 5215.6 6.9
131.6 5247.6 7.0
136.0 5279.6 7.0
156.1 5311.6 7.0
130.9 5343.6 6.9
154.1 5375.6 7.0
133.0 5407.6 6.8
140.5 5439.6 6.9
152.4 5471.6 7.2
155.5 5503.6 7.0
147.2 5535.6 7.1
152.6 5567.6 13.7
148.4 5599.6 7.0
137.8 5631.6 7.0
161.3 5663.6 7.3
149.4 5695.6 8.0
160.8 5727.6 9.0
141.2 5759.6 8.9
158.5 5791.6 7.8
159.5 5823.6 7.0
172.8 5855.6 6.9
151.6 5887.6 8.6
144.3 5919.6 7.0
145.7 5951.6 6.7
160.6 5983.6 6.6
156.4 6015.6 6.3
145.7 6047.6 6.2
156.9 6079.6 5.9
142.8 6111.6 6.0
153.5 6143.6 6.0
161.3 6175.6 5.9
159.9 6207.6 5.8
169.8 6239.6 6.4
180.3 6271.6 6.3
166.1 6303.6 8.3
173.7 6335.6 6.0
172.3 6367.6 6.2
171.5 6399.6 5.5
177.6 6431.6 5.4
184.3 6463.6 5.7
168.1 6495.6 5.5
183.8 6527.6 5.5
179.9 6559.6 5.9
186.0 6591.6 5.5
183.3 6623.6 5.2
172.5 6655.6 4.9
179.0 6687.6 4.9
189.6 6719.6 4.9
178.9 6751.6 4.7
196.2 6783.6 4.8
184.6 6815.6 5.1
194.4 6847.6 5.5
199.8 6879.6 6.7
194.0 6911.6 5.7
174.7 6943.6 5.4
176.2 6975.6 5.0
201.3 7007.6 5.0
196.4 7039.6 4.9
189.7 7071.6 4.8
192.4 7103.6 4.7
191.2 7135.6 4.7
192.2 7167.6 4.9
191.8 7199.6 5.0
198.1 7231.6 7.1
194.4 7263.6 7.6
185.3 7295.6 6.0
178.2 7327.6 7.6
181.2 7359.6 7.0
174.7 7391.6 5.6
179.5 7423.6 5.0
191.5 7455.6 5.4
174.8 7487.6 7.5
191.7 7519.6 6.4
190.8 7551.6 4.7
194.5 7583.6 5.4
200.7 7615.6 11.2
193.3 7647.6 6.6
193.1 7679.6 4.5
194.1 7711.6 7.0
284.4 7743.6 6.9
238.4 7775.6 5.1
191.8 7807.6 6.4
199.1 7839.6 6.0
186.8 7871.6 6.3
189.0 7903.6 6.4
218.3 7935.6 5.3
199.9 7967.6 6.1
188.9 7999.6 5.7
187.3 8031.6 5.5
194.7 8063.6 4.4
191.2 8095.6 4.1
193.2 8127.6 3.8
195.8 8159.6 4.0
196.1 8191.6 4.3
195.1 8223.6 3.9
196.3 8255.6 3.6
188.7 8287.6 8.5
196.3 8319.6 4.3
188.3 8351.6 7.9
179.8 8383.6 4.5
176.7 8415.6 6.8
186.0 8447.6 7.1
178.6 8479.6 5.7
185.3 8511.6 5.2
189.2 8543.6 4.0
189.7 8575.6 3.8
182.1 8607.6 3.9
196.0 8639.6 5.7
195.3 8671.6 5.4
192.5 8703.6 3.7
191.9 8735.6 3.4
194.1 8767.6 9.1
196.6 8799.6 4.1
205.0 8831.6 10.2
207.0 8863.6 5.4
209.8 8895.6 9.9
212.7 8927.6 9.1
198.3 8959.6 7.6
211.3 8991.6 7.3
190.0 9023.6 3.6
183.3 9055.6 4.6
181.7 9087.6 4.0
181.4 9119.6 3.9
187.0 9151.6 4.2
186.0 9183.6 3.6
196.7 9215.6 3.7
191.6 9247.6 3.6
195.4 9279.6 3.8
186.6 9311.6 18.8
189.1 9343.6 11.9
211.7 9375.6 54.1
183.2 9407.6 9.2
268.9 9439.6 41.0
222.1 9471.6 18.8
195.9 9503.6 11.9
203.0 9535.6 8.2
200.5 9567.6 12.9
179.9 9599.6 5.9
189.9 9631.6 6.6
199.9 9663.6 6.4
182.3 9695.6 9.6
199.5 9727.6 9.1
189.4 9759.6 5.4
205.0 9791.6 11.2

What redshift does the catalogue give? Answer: 0.181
